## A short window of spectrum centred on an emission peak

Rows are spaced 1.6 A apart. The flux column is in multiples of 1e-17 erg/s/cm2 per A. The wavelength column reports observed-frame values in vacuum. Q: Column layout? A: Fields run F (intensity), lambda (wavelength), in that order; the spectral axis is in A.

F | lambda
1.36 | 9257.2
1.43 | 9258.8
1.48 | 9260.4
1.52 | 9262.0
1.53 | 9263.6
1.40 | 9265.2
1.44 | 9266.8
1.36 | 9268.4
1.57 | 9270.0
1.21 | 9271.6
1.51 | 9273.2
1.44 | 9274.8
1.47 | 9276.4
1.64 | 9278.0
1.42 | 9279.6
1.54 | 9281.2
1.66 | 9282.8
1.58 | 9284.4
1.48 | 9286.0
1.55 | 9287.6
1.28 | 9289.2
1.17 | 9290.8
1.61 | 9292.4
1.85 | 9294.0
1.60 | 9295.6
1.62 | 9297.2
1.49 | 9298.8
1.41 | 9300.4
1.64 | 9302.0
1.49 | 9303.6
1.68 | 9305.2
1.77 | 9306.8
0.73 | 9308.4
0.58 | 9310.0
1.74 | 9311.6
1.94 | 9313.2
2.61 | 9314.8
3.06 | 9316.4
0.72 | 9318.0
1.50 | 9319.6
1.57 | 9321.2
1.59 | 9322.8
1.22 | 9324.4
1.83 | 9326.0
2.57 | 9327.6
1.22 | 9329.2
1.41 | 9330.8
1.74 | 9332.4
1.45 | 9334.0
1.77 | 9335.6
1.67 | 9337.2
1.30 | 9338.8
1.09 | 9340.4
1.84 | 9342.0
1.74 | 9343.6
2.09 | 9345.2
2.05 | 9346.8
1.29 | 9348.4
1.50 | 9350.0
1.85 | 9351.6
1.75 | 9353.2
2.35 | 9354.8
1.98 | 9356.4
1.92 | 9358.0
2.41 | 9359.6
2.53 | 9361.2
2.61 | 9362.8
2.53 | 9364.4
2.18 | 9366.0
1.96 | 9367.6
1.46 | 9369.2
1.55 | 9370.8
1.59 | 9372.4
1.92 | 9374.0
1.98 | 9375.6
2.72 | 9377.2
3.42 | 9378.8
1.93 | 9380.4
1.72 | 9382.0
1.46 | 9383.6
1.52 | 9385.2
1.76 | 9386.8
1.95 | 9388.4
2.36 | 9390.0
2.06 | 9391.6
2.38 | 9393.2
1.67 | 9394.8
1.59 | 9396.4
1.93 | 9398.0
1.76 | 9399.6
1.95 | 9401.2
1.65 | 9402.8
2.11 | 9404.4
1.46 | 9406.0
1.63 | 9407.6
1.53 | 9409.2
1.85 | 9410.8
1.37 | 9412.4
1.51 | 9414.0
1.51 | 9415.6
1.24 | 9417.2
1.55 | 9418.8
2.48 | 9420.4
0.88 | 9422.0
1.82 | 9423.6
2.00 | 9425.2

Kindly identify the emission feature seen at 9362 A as H-alpha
